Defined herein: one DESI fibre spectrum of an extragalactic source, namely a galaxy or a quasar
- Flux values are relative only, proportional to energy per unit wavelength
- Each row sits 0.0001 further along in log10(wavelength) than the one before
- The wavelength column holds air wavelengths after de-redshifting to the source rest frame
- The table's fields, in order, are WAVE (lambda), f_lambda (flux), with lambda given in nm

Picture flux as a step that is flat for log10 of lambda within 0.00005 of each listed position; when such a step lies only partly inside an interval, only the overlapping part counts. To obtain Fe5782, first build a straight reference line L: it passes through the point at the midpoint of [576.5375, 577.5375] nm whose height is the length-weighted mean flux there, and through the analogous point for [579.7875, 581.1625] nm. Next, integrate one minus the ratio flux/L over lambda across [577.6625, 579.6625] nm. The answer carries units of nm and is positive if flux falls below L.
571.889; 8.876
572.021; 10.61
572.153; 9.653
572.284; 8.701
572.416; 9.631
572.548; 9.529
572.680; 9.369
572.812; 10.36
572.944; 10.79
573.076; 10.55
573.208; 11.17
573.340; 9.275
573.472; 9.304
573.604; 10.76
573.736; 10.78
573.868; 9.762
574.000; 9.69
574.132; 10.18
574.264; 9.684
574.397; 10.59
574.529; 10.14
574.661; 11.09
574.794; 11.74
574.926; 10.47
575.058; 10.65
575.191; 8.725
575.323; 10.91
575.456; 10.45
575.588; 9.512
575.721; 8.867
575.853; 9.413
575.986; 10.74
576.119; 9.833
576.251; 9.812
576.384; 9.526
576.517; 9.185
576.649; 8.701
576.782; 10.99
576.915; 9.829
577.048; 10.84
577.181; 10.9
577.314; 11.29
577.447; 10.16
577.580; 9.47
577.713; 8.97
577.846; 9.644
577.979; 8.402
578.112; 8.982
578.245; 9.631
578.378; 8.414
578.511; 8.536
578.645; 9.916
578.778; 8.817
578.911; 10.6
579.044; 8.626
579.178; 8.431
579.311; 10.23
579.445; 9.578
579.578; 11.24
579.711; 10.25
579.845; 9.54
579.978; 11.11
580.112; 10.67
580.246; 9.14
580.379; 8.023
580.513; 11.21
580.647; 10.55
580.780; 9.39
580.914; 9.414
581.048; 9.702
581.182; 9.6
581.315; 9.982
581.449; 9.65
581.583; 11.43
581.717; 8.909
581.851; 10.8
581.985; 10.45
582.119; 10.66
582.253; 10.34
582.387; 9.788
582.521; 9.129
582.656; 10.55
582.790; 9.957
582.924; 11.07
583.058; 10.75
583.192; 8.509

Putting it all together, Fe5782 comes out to 0.15 nm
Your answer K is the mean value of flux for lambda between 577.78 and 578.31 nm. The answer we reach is 9.17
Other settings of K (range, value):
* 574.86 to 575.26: 9.97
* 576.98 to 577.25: 10.9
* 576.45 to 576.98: 9.68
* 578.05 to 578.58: 8.89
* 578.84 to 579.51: 9.48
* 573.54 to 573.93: 10.4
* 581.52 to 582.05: 10.4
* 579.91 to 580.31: 10.3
